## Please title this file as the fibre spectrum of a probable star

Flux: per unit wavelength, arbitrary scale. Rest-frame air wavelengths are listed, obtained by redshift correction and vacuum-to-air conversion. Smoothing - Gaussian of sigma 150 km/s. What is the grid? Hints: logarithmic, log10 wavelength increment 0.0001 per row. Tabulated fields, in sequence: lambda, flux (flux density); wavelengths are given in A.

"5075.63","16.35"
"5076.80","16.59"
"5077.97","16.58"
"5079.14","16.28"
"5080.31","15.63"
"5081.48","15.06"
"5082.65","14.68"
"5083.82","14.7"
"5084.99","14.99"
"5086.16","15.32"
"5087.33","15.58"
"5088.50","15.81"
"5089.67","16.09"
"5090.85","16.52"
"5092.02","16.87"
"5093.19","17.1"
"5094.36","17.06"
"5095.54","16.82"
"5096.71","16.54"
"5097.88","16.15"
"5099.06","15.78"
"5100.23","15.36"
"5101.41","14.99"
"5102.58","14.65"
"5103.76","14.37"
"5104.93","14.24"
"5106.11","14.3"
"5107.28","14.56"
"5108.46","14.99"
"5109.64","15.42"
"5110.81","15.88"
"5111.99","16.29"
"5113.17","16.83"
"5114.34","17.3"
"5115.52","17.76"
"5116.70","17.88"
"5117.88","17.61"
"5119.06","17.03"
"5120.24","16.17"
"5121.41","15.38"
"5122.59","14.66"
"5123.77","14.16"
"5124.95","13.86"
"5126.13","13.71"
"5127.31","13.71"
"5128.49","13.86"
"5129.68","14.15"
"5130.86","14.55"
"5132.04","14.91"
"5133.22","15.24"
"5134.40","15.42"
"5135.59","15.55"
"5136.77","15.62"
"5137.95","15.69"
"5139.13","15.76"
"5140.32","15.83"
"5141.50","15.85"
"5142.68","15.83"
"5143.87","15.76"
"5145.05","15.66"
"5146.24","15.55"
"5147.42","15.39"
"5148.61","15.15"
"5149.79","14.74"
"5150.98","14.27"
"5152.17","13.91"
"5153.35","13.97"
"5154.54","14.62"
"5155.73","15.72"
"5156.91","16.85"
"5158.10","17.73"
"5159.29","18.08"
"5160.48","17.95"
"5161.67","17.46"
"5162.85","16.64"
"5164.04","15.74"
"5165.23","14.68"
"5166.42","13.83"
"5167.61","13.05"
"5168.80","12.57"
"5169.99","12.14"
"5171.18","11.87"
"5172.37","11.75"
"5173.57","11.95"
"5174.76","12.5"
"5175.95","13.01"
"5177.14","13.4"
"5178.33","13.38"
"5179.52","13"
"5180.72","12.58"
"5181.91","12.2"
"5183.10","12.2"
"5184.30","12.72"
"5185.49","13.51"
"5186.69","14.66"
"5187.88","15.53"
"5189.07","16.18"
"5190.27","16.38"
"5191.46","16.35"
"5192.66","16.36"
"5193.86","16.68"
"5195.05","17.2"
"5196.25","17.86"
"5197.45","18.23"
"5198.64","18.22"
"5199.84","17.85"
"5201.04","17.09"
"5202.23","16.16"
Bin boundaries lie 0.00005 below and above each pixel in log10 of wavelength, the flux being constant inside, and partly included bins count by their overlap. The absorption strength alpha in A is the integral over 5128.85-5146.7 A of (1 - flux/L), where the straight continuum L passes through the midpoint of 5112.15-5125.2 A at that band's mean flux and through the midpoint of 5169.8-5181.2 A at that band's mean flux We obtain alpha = -0.4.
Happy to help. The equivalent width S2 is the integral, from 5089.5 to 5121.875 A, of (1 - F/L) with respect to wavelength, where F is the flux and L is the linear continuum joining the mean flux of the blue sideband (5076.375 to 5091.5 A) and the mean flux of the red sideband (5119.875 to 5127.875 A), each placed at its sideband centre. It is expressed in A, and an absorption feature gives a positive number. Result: -2.3 A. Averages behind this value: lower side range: 15.7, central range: 16.1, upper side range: 14.5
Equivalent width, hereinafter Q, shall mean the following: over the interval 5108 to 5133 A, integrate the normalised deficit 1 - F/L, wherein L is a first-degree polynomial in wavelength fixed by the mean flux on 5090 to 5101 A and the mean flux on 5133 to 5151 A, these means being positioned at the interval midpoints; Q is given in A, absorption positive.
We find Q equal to 0.64 A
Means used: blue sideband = 16.4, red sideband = 15.5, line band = 15.5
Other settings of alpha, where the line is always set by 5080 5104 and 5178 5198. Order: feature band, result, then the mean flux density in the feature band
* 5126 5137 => 0.5 A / 14.7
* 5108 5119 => -0.8 A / 16.7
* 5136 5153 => 0.0 A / 15.3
